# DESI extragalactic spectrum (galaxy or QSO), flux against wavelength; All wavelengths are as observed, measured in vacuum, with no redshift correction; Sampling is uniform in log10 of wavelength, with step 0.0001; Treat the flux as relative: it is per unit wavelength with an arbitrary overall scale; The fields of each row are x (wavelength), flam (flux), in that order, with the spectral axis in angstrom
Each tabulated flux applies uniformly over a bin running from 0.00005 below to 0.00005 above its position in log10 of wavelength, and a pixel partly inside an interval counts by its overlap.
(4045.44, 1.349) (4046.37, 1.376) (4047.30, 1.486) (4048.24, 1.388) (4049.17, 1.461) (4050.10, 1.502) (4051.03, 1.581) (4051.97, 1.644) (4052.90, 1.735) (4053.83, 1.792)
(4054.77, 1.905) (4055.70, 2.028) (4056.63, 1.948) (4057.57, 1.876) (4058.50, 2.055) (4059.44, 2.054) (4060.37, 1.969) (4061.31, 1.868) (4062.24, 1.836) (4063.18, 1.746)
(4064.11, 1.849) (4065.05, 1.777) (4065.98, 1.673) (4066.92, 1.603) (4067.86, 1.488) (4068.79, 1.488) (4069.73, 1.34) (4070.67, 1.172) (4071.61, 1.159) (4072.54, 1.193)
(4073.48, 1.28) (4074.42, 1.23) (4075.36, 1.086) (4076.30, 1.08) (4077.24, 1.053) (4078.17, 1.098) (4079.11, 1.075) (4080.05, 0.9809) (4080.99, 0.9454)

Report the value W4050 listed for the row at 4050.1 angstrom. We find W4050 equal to 1.502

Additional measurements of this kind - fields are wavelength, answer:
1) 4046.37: 1.376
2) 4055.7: 2.028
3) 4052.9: 1.735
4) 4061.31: 1.868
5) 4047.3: 1.486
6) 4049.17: 1.461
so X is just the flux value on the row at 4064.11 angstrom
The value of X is 1.849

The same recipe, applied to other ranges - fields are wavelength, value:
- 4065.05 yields 1.777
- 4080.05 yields 0.9809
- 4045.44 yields 1.349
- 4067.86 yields 1.488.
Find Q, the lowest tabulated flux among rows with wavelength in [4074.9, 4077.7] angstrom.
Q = 1.053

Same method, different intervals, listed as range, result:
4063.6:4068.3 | 1.488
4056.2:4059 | 1.876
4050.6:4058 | 1.581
